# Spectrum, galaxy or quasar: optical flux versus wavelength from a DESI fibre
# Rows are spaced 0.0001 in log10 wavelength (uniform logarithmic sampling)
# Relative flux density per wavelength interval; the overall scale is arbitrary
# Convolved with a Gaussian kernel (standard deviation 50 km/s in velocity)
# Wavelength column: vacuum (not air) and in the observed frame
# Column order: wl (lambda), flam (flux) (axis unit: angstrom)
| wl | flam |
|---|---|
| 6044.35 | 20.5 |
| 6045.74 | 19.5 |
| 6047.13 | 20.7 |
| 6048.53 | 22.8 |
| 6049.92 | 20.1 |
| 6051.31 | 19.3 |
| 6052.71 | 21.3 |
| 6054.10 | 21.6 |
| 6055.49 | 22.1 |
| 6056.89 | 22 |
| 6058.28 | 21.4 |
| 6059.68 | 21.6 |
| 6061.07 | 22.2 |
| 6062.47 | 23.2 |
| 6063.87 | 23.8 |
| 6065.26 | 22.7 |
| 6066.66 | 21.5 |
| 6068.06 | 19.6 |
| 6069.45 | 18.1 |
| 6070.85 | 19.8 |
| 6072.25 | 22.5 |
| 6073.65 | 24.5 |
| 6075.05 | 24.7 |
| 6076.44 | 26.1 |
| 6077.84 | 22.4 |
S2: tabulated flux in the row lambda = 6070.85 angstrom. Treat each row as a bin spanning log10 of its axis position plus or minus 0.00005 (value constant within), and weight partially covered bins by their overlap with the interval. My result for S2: 19.8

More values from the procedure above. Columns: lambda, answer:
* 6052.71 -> 21.3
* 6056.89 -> 22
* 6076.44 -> 26.1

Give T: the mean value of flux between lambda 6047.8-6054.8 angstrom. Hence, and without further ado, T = 21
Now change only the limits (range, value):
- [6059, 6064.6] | 22.7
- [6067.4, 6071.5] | 19.2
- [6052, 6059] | 21.7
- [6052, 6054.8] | 21.5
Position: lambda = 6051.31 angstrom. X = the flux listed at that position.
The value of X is 19.3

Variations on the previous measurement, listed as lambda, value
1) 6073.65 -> 24.5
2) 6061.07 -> 22.2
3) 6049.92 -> 20.1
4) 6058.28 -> 21.4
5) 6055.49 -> 22.1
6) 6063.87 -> 23.8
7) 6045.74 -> 19.5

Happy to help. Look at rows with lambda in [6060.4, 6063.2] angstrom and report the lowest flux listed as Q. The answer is 22.2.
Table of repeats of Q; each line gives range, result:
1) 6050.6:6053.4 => 19.3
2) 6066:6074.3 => 18.1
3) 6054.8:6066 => 21.4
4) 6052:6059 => 21.3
